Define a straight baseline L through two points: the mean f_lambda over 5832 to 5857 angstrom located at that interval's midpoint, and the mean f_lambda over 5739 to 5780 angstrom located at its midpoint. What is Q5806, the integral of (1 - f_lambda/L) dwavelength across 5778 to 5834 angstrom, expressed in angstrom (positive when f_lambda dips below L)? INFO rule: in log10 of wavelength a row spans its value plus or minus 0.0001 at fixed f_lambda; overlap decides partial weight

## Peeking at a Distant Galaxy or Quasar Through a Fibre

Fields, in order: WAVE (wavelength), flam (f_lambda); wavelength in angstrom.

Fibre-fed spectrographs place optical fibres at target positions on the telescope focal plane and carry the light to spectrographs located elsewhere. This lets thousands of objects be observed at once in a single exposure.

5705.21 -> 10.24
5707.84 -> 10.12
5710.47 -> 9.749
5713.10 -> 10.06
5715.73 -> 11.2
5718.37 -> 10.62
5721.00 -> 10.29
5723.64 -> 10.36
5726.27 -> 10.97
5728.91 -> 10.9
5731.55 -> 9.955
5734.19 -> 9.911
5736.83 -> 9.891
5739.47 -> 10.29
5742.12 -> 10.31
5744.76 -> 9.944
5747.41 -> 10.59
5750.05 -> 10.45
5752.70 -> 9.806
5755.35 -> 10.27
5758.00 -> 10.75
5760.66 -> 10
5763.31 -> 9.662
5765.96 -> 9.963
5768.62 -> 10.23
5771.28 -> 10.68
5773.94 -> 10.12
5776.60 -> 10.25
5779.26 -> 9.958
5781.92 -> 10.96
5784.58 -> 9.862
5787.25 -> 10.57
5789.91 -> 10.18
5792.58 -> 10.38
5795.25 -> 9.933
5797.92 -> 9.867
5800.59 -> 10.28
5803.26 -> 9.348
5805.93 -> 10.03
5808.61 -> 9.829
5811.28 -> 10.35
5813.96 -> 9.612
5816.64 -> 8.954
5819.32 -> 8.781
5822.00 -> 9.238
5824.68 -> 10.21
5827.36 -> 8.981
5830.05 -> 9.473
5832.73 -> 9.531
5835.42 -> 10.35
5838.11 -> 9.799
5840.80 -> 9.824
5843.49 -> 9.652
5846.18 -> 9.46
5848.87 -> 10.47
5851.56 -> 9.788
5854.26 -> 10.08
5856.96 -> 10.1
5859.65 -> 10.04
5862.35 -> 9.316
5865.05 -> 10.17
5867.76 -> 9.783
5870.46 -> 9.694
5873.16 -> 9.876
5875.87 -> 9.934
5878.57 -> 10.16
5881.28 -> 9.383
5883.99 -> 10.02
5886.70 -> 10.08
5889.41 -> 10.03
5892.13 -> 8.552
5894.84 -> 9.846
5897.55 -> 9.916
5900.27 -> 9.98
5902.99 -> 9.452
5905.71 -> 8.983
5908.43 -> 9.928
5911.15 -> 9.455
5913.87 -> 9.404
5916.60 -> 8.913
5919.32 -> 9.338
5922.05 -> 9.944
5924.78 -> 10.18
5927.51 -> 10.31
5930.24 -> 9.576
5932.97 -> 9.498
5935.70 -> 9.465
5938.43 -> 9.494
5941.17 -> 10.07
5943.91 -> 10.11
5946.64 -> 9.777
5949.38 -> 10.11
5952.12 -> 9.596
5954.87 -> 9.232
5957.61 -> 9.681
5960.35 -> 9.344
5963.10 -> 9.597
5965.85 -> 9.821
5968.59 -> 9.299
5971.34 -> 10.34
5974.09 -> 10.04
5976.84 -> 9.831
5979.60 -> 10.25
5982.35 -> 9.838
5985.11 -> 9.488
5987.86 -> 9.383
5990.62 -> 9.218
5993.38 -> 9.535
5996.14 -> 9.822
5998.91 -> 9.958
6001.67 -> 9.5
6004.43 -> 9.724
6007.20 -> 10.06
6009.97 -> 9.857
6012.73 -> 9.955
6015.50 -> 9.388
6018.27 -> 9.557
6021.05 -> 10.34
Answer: 1.2 angstrom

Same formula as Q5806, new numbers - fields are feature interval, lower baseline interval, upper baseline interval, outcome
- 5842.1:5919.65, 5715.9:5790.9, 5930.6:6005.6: 1.7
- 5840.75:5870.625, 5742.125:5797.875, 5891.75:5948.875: 0.1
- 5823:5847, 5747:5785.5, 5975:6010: 0.9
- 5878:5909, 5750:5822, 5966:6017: 0.6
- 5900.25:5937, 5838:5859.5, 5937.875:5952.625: 1.2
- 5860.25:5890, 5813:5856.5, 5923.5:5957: -0.5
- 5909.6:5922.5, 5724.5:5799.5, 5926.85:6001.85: 0.6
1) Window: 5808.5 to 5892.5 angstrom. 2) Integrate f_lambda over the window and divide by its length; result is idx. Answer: 9.75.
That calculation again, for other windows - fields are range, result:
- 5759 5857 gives 9.91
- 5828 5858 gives 9.84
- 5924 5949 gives 9.84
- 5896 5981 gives 9.71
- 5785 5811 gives 10.1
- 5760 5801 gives 10.2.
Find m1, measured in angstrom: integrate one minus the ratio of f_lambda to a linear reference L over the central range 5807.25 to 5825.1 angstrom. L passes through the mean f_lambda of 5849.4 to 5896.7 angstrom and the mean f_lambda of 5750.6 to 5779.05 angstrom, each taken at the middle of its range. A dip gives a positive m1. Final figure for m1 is 0.8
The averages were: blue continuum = 10.2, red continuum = 9.83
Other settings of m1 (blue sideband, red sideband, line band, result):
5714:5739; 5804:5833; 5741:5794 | -1.1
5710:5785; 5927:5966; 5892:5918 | 0.9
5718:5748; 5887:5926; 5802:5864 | 1.1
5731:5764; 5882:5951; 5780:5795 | -0.4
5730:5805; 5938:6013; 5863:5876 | 0.1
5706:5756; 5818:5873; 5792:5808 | 0.0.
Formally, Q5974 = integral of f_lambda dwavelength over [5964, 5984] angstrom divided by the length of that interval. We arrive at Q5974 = 9.9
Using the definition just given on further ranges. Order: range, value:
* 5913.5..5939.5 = 9.62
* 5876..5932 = 9.68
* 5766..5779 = 10.2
